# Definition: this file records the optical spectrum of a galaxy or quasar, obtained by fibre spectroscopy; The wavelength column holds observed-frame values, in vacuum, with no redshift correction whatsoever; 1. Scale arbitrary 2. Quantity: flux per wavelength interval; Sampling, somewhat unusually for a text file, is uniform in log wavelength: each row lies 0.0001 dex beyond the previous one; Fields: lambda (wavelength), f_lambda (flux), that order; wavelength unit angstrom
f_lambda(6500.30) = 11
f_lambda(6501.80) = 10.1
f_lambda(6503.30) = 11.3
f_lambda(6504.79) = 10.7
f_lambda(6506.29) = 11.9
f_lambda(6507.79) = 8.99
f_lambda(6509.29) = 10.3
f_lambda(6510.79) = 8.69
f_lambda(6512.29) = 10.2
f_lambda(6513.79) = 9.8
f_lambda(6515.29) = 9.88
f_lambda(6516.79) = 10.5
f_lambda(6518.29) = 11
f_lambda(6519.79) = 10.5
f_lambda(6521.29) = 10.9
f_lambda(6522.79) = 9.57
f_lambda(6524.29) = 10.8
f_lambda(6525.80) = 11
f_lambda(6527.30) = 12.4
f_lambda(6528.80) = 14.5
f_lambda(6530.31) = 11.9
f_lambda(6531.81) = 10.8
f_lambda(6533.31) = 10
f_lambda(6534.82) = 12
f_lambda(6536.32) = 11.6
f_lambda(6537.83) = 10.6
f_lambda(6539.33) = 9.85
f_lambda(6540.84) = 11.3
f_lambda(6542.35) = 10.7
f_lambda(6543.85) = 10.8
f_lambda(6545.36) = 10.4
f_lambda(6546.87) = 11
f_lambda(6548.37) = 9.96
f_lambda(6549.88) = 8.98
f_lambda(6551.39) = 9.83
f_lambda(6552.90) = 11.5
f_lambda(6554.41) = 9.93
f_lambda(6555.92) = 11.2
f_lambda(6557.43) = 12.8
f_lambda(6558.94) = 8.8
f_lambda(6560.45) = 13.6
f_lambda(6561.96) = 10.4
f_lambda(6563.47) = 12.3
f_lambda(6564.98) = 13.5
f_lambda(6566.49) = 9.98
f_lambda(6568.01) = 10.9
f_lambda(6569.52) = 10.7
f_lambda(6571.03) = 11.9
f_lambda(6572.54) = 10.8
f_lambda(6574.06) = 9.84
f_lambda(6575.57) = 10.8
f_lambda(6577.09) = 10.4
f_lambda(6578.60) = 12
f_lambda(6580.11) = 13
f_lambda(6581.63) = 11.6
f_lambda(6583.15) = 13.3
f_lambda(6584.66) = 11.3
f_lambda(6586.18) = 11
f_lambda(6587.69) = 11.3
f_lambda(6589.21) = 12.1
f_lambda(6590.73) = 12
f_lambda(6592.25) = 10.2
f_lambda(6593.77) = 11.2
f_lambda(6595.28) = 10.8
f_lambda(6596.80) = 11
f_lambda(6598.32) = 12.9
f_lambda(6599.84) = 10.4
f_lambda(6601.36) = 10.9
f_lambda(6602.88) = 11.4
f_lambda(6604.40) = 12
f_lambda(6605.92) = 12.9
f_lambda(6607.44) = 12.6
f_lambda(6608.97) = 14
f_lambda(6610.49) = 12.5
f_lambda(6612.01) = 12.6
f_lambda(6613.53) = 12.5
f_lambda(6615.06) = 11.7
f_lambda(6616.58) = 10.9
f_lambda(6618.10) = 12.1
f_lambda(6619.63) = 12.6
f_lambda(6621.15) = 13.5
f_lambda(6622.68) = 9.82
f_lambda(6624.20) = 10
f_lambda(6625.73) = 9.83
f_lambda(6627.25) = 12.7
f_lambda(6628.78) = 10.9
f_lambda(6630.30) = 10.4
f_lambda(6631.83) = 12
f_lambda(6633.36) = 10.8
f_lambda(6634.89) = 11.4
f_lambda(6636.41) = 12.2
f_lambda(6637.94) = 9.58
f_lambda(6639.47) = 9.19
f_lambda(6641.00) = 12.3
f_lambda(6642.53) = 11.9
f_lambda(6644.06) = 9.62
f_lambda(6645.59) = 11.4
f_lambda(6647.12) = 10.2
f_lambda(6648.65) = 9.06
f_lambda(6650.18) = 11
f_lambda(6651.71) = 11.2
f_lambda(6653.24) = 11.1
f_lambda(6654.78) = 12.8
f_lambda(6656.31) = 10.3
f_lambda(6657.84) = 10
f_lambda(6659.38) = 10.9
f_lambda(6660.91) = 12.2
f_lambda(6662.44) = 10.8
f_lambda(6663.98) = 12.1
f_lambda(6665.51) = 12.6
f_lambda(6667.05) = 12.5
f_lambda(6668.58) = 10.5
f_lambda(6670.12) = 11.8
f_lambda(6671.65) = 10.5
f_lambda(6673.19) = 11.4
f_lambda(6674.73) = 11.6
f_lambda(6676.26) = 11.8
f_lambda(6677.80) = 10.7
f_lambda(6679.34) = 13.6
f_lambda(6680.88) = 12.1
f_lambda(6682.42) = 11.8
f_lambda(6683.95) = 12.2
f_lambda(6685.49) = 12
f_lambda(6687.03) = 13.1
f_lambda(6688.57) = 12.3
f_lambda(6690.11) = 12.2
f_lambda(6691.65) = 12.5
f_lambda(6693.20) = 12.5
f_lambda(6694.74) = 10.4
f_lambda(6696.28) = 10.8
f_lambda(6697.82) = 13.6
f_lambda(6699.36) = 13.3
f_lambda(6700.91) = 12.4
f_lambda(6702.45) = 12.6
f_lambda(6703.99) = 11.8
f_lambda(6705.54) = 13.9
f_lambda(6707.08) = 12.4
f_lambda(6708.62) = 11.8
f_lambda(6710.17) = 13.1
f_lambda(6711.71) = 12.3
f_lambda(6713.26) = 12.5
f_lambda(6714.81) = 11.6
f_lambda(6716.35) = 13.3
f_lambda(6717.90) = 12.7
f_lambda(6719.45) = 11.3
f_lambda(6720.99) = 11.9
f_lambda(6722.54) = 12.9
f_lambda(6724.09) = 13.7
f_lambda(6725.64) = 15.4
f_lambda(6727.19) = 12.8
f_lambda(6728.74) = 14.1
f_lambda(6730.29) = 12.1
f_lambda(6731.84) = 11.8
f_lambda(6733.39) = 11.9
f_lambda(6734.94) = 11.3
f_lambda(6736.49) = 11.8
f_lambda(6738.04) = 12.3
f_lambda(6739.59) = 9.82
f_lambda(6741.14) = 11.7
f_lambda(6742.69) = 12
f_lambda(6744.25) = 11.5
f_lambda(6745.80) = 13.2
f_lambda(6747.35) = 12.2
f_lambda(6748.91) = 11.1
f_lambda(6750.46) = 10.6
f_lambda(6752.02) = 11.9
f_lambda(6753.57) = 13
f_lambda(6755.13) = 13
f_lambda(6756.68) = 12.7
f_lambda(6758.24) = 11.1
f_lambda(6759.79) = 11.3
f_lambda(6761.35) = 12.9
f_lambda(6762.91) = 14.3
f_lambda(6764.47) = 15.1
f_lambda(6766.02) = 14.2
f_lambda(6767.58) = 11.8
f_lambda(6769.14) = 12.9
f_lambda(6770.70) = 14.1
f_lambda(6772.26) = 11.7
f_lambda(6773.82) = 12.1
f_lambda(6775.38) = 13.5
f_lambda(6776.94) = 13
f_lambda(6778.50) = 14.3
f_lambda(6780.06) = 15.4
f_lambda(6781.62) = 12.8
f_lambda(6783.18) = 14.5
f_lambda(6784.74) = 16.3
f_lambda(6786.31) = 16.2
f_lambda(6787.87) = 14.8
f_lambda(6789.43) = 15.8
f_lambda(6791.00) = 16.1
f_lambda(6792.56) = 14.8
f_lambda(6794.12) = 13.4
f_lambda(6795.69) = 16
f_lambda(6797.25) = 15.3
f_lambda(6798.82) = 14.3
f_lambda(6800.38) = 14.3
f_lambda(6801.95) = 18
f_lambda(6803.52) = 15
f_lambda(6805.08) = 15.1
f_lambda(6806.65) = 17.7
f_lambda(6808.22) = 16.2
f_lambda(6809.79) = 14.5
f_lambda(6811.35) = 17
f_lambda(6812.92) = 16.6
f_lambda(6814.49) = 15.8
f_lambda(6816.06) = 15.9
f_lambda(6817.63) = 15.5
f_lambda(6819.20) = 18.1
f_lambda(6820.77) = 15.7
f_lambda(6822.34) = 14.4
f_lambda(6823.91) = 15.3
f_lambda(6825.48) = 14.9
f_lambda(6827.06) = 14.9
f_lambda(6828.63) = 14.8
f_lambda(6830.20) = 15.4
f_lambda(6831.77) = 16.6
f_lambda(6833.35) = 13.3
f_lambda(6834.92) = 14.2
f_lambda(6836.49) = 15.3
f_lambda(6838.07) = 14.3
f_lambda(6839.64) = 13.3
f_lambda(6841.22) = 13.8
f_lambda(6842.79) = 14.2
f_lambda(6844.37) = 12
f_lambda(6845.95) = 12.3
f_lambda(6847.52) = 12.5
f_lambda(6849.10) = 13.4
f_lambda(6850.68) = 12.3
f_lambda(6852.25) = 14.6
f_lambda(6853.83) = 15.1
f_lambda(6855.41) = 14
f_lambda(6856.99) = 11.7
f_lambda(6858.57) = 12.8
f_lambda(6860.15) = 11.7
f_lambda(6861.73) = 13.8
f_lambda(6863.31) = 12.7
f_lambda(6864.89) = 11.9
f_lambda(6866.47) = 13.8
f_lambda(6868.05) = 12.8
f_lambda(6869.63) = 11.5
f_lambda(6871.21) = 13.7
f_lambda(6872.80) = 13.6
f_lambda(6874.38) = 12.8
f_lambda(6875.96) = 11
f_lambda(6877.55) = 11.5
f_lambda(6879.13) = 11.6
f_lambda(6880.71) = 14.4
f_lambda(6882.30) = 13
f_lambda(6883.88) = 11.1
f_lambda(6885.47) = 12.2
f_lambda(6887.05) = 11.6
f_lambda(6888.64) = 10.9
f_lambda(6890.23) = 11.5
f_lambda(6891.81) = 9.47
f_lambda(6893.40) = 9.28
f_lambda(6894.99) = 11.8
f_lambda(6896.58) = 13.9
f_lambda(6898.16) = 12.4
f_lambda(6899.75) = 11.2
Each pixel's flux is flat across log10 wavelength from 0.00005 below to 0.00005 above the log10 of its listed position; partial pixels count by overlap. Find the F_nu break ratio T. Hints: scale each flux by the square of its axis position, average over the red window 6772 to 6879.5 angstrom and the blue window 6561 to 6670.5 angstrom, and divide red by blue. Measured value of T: 1.33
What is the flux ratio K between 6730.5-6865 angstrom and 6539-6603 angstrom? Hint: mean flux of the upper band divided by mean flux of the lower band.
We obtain 1.24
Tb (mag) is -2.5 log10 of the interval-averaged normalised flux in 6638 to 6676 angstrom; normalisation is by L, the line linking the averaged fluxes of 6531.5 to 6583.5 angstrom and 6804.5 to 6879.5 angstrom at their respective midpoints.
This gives 0.09 mag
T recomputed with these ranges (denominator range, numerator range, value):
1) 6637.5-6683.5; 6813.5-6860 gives 1.34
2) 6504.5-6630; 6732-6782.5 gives 1.18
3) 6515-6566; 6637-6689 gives 1.07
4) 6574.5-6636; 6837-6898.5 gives 1.17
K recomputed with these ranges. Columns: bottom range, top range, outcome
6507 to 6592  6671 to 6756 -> 1.11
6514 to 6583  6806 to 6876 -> 1.28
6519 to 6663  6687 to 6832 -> 1.21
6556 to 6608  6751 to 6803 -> 1.22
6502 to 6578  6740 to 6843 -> 1.31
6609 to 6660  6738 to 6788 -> 1.15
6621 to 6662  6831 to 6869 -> 1.23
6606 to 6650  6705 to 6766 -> 1.09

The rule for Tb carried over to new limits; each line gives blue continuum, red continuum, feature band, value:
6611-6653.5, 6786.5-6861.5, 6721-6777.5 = 0.07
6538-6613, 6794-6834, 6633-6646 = 0.14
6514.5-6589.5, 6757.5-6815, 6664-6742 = 0.09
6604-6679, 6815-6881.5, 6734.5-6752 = 0.09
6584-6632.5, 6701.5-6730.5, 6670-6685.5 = 0.05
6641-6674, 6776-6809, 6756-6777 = 0.12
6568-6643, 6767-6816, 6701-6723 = 0.08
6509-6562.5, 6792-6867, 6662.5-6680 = 0.08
